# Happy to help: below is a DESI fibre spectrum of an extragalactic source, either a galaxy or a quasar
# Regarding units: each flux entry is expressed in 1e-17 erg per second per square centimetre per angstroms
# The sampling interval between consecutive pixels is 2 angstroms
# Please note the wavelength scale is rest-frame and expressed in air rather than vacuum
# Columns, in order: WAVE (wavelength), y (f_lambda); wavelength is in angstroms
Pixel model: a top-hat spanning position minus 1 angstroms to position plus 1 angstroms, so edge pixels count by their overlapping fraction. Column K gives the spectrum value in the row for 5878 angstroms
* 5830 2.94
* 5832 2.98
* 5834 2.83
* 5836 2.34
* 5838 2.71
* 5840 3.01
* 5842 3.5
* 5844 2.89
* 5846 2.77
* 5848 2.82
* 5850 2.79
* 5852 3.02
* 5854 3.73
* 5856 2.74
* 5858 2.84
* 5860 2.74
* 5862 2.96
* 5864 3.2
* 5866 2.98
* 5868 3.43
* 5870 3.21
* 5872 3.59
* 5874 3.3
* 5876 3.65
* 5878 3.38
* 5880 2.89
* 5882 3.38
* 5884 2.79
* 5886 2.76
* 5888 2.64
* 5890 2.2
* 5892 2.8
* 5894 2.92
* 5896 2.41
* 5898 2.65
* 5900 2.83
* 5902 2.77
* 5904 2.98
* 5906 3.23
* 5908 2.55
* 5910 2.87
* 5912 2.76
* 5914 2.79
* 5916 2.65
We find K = 3.38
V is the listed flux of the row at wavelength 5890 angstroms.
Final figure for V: 2.2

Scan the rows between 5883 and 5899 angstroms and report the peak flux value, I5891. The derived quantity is 2.92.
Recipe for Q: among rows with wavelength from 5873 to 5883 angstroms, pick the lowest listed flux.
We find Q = 2.89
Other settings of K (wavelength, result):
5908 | 2.55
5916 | 2.65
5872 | 3.59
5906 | 3.23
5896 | 2.41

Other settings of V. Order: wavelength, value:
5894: 2.92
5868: 3.43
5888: 2.64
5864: 3.2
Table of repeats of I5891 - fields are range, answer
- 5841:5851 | 3.5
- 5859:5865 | 3.2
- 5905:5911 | 3.23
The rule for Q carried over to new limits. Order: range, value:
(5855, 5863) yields 2.74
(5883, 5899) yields 2.2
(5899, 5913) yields 2.55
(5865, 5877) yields 2.98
